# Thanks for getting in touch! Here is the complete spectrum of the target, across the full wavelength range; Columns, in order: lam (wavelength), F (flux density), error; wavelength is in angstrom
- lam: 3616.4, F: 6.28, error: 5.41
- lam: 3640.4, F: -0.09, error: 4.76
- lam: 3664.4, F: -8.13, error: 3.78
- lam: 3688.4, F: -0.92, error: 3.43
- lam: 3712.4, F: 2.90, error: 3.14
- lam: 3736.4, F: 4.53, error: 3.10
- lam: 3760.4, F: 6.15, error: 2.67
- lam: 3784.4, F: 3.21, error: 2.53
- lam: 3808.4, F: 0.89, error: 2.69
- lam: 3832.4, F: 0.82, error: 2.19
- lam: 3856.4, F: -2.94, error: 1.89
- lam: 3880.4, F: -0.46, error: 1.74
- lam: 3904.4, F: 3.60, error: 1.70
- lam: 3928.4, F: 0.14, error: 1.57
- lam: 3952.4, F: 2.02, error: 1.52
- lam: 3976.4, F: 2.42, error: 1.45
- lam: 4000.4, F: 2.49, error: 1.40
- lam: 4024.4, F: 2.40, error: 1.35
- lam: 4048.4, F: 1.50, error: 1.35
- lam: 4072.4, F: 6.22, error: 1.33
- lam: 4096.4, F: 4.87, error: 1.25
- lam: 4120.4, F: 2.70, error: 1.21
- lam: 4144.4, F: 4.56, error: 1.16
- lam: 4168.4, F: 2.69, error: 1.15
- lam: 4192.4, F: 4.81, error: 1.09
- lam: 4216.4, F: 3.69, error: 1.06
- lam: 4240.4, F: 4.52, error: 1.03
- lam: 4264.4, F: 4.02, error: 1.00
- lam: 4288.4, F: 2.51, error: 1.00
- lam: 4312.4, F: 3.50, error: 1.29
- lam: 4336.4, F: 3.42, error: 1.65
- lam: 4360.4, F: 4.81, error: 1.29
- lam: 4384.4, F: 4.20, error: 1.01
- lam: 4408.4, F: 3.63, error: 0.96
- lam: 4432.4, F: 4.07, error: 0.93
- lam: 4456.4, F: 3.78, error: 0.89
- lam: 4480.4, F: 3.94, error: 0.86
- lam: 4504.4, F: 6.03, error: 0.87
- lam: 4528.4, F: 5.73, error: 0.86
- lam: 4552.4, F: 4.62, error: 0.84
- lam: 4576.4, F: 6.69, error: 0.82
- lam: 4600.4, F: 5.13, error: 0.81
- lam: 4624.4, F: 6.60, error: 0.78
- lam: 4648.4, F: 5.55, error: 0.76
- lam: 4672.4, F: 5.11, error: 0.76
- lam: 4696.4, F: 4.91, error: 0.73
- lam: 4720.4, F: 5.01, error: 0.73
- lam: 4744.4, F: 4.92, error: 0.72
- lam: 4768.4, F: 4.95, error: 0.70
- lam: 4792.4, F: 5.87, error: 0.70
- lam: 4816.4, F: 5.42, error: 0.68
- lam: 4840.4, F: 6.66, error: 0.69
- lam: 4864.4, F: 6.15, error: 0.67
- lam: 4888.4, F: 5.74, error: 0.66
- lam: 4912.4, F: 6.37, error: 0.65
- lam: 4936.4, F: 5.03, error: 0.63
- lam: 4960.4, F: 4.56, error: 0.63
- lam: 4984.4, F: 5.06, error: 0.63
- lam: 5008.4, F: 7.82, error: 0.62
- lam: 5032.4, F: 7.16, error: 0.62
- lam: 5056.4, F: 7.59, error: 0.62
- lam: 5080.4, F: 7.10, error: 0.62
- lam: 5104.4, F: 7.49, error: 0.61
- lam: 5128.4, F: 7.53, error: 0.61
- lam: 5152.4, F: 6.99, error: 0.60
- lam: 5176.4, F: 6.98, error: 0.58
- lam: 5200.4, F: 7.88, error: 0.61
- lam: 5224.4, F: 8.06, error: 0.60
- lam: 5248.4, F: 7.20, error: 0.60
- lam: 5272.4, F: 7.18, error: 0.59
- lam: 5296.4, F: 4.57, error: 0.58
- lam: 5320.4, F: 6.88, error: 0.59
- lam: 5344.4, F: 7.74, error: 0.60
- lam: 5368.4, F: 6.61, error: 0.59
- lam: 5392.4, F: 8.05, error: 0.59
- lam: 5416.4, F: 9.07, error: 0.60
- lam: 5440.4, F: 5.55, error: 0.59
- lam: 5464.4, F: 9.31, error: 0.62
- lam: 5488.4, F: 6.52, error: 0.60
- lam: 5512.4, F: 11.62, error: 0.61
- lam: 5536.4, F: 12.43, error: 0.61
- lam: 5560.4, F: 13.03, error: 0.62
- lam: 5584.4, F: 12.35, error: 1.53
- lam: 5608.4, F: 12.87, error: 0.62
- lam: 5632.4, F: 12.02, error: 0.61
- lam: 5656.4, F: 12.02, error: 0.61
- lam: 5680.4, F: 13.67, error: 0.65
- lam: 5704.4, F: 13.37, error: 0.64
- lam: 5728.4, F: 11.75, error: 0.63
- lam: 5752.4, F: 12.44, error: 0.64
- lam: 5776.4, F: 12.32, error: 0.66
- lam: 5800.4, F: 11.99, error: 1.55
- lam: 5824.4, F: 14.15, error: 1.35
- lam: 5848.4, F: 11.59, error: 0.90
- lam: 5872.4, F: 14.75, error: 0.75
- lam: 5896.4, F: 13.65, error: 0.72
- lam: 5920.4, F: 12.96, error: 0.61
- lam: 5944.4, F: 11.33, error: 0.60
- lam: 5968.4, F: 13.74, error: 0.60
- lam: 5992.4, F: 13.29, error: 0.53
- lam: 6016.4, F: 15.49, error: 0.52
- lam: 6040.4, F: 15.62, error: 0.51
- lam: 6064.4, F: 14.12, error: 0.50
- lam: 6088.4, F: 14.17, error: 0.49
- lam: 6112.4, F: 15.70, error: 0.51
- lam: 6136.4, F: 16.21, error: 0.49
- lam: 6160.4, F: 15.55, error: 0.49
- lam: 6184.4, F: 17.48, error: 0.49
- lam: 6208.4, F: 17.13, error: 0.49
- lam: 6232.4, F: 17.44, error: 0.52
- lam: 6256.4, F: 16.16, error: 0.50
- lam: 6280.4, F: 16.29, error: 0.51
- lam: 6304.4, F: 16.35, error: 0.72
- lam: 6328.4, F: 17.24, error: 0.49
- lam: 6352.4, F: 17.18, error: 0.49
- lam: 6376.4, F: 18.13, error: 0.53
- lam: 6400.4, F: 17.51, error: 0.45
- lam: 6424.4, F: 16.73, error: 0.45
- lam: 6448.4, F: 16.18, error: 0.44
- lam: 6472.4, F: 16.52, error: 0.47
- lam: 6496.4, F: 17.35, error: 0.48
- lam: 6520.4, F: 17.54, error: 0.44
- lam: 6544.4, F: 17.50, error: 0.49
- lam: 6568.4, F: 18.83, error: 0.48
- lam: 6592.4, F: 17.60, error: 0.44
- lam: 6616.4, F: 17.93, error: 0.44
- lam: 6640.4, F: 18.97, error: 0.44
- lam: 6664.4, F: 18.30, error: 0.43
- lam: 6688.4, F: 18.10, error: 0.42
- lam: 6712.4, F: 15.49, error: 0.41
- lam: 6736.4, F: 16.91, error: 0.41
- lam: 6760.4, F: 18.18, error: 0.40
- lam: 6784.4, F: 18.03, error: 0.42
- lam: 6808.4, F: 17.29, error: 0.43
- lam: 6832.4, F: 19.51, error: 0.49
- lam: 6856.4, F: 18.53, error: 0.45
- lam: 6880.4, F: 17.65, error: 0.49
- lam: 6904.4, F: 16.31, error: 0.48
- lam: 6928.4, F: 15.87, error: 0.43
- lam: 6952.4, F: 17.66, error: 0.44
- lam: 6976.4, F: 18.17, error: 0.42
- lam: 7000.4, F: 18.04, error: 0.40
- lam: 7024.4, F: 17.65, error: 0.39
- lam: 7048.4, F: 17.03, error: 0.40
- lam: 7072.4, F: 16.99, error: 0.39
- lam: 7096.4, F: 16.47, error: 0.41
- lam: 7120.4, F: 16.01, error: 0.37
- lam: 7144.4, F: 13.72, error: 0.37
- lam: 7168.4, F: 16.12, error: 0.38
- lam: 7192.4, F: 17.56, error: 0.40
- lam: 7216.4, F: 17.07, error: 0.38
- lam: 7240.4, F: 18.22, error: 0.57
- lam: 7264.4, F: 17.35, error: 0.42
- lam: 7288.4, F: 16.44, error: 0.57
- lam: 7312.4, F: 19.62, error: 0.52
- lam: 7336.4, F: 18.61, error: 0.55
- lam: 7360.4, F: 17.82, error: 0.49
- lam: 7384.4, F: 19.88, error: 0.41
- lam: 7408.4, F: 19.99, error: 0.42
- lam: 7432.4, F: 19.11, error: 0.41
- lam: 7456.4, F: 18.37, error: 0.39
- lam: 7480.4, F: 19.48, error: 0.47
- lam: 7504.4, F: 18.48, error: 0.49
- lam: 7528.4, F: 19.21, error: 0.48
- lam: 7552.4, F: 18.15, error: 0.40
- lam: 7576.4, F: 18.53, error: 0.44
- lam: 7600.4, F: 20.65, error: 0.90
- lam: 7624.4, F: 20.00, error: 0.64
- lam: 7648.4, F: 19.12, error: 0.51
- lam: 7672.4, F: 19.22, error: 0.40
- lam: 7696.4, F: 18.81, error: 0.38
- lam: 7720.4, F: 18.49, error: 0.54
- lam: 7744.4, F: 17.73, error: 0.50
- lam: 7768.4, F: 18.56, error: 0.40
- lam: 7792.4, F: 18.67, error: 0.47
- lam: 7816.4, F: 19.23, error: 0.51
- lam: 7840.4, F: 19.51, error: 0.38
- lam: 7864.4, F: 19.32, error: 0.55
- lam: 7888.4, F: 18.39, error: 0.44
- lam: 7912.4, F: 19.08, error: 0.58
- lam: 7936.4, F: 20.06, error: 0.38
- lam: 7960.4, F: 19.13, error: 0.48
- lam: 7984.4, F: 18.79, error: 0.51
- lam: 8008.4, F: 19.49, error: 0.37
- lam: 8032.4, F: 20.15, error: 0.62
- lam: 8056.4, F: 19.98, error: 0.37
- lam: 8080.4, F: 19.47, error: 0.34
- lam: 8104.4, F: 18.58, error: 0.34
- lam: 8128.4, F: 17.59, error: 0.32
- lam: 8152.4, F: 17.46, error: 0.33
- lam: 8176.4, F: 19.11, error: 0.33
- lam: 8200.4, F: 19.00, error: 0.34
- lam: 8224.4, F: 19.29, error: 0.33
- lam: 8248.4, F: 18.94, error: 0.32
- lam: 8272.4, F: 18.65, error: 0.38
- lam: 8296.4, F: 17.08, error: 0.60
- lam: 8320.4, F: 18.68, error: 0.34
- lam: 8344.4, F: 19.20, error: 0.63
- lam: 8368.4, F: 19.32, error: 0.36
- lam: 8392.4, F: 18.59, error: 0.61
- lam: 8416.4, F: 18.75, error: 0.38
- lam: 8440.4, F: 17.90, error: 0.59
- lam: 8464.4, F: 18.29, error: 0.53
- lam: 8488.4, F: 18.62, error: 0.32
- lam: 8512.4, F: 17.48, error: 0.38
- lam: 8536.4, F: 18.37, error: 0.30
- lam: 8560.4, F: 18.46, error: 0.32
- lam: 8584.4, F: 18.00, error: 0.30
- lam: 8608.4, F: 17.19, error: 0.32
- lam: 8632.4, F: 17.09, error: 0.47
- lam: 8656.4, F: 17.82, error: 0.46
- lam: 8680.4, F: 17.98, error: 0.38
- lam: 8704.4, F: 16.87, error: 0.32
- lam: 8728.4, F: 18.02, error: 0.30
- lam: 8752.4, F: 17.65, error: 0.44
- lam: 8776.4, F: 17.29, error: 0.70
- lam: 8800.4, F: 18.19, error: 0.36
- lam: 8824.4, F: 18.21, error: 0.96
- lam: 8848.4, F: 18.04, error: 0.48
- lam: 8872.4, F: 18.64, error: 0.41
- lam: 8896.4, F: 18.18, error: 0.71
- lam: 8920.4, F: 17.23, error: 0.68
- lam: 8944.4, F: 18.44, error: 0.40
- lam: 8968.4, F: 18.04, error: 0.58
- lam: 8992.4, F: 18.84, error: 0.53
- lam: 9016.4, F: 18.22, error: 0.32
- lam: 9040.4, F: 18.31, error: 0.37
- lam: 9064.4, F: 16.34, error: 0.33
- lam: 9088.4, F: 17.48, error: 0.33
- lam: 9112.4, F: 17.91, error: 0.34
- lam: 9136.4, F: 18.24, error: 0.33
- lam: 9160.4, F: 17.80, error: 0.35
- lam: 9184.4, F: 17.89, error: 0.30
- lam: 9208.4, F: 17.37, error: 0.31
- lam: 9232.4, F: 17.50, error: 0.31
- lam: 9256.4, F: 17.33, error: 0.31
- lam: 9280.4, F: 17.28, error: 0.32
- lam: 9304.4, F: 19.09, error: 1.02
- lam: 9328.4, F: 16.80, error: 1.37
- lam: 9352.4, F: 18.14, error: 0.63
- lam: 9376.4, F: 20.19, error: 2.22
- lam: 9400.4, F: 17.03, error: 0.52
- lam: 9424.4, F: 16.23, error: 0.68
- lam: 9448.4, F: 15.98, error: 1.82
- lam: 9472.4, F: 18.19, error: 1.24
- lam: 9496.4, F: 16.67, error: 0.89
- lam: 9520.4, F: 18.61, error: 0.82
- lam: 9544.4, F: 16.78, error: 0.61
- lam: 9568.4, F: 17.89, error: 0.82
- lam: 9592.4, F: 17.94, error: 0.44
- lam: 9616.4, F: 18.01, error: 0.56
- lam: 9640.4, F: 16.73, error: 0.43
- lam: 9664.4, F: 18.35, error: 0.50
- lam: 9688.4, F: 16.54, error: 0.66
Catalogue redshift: 0.38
